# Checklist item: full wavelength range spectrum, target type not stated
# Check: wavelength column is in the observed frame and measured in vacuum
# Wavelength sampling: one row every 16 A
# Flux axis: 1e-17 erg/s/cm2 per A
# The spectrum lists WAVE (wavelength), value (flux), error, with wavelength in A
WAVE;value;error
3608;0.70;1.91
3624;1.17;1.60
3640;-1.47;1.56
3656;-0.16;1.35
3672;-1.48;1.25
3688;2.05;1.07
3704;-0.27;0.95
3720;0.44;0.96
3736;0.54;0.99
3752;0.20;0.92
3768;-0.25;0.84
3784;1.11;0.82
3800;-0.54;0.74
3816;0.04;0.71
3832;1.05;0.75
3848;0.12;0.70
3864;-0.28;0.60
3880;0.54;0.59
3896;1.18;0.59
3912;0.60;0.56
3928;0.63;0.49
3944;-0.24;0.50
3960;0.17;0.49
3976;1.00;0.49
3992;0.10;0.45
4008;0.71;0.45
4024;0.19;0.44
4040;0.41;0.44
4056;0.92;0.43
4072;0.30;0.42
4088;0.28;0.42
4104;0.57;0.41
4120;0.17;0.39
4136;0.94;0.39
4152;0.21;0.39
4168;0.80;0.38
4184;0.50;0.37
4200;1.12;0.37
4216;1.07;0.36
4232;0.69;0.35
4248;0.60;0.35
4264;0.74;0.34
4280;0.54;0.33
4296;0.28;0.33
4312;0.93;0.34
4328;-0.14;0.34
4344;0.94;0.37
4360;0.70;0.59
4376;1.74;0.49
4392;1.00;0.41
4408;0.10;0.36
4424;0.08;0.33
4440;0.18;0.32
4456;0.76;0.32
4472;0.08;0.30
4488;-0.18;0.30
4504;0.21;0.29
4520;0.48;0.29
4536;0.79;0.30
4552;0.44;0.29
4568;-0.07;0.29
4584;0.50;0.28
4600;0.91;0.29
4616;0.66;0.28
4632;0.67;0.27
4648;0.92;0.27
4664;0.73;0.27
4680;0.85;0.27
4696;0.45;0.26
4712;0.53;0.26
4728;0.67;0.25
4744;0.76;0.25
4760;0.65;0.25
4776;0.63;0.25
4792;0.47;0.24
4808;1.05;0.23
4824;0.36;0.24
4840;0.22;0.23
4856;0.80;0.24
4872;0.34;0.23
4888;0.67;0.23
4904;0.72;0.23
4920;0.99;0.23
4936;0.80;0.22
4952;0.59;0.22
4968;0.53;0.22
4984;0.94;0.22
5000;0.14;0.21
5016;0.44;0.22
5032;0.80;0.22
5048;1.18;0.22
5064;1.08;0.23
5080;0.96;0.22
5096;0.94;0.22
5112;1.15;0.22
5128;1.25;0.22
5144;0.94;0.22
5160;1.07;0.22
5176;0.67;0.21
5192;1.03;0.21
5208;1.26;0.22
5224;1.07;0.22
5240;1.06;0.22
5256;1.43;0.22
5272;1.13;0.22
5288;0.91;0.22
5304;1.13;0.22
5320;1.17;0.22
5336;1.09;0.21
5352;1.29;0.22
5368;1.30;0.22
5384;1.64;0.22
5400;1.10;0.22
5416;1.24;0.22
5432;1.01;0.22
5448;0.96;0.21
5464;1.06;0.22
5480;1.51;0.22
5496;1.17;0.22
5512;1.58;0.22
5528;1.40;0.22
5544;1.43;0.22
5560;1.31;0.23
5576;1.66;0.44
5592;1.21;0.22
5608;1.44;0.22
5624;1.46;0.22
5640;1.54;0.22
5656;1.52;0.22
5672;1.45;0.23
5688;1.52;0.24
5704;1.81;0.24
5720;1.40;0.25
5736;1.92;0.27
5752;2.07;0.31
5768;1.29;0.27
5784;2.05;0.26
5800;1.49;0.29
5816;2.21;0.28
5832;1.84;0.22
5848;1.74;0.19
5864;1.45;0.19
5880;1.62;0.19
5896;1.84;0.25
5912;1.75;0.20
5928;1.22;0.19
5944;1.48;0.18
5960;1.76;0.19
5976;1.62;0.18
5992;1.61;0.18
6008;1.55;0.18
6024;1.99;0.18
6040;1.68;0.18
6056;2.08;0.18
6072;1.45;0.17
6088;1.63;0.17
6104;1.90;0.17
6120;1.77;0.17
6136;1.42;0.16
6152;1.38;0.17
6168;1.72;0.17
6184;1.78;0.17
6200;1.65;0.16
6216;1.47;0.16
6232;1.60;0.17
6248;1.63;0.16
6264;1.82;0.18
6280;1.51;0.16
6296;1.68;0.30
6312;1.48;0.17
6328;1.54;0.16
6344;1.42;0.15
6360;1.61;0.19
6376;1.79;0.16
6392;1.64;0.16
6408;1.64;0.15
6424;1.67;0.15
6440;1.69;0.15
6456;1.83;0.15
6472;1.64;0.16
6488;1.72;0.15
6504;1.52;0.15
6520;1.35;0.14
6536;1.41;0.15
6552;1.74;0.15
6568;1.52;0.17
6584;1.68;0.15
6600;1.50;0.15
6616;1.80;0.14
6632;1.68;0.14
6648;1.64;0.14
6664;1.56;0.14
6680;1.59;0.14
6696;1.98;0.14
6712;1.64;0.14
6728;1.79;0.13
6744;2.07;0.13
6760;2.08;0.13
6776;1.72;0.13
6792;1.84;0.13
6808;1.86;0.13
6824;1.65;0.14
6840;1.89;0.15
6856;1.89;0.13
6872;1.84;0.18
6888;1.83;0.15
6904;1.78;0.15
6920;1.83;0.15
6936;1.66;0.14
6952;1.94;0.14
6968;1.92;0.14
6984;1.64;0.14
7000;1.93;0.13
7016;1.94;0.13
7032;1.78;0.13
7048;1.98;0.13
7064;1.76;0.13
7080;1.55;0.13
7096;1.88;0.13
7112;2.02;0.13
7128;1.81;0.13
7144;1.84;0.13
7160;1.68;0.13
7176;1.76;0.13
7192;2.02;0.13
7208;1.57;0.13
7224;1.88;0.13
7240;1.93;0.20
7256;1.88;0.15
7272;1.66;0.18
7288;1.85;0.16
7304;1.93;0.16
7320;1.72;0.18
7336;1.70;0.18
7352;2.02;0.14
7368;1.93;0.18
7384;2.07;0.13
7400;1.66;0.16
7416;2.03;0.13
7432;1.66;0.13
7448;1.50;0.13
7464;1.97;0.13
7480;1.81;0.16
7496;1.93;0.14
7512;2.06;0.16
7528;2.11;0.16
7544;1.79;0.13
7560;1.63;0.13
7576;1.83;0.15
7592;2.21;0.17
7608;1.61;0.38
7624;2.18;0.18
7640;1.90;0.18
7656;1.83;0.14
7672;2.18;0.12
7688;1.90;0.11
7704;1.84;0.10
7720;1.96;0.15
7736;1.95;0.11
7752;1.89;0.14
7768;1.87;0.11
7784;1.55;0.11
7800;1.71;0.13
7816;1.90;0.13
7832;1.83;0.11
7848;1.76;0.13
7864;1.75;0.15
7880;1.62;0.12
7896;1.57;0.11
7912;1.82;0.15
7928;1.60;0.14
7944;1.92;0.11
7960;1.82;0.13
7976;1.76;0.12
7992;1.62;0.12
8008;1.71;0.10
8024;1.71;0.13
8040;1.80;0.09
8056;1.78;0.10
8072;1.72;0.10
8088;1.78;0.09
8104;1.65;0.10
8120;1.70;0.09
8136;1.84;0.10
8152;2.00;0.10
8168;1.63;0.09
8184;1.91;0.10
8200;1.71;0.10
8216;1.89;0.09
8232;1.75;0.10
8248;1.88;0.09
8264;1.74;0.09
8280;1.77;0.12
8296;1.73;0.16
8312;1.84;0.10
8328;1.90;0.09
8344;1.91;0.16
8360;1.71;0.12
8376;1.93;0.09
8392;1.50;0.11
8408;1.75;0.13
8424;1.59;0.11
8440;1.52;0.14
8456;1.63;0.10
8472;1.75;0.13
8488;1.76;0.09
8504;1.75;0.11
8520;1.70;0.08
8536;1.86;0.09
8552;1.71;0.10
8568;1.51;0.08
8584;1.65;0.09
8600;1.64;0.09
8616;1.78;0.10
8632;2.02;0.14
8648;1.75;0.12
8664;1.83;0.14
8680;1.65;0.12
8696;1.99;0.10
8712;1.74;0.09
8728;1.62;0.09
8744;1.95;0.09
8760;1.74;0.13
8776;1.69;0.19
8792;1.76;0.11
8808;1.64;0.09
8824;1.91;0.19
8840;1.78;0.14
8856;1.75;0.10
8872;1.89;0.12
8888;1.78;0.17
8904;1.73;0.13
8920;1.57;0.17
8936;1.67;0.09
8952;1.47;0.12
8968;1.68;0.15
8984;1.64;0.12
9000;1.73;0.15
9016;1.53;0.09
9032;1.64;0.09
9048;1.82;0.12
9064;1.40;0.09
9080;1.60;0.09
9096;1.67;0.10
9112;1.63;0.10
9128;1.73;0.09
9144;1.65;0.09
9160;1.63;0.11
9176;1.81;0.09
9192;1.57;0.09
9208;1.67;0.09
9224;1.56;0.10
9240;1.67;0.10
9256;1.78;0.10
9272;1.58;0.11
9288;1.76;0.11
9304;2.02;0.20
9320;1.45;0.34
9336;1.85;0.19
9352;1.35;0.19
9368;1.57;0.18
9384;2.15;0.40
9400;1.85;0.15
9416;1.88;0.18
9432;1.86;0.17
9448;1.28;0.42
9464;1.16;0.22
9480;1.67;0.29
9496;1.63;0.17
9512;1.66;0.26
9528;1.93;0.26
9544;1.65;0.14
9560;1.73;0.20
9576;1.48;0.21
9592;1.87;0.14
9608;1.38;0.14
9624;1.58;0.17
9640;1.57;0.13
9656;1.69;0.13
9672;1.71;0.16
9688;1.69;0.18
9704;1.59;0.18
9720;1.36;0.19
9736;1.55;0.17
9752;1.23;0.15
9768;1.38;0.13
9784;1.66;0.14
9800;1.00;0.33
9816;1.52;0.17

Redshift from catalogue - 0.26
